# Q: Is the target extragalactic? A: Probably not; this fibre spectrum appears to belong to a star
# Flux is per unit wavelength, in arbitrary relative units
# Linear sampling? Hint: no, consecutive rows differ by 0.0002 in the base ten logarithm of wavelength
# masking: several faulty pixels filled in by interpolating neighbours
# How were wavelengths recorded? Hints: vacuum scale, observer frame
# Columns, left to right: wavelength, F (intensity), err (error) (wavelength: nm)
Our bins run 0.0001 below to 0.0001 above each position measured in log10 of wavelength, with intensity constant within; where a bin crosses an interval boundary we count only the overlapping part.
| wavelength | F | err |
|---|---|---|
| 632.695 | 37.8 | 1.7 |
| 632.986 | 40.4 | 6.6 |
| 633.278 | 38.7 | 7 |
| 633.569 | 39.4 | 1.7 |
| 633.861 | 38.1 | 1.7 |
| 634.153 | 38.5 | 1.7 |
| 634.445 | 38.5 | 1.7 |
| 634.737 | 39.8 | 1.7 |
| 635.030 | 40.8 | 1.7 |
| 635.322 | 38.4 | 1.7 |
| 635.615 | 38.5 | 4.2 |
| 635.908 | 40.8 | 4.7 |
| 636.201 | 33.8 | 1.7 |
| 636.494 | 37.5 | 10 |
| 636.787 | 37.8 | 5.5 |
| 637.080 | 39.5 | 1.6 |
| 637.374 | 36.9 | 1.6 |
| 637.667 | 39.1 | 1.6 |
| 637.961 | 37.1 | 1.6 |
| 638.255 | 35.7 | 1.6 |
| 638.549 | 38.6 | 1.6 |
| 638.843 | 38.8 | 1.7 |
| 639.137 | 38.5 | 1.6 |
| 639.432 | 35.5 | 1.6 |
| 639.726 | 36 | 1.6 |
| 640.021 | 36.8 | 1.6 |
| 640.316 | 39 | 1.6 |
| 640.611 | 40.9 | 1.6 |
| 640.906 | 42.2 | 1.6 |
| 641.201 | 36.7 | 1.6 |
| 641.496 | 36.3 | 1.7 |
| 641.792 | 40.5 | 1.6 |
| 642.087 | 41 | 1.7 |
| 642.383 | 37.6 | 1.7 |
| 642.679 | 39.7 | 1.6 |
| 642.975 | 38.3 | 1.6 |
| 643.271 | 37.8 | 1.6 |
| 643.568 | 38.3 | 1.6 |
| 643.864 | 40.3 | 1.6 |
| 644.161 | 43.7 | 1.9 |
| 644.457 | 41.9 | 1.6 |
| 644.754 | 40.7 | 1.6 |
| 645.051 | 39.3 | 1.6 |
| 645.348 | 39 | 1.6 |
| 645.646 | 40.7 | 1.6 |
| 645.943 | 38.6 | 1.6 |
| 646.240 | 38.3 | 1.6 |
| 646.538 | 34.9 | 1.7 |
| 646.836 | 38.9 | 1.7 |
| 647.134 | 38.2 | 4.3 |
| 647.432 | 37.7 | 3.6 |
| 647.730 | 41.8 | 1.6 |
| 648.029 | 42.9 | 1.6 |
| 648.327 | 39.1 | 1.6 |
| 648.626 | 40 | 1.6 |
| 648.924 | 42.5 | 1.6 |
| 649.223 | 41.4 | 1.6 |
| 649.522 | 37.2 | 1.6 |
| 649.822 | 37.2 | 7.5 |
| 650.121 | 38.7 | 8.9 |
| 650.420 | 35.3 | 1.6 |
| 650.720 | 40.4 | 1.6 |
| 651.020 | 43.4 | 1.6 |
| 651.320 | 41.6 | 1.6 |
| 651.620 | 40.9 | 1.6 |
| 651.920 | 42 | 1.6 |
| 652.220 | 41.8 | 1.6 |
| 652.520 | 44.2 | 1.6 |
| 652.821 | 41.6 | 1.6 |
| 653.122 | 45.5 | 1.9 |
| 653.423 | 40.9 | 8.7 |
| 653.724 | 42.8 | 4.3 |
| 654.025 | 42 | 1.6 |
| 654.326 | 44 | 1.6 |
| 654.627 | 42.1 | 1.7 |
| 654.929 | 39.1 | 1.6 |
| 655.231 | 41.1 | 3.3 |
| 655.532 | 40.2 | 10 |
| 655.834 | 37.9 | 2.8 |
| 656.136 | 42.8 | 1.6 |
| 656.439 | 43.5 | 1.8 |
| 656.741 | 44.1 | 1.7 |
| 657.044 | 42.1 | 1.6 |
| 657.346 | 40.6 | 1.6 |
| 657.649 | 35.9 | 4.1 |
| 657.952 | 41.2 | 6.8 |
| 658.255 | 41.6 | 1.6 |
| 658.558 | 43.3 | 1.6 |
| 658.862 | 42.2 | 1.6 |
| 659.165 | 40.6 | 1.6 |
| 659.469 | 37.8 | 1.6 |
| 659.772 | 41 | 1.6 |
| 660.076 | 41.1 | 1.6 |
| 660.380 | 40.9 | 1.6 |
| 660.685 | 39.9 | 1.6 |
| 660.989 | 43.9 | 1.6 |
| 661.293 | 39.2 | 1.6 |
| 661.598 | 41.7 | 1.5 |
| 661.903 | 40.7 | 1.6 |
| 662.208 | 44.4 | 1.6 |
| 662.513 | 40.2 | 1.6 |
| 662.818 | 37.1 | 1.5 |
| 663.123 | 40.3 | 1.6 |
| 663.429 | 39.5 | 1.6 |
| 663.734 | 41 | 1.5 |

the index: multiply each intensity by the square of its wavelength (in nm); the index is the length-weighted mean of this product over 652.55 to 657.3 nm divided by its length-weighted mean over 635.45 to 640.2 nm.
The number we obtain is 1.2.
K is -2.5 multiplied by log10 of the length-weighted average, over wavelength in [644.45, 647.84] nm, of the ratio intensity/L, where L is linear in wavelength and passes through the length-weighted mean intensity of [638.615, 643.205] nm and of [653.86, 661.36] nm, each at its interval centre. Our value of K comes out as 0.01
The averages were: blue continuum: 38.5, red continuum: 41.2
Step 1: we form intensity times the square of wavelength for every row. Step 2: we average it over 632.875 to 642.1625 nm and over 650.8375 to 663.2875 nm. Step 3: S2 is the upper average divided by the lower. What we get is 1.14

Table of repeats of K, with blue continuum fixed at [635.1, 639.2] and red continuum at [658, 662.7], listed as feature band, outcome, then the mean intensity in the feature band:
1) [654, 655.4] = -0.03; 41.6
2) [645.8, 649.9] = 0.01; 39.2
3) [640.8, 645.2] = -0.02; 39.6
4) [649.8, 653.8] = -0.03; 41.3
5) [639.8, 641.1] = -0.03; 39.4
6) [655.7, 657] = -0.04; 42.1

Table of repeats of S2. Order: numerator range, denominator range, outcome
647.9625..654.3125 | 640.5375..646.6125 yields 1.07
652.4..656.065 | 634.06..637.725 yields 1.15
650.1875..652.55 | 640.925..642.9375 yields 1.09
